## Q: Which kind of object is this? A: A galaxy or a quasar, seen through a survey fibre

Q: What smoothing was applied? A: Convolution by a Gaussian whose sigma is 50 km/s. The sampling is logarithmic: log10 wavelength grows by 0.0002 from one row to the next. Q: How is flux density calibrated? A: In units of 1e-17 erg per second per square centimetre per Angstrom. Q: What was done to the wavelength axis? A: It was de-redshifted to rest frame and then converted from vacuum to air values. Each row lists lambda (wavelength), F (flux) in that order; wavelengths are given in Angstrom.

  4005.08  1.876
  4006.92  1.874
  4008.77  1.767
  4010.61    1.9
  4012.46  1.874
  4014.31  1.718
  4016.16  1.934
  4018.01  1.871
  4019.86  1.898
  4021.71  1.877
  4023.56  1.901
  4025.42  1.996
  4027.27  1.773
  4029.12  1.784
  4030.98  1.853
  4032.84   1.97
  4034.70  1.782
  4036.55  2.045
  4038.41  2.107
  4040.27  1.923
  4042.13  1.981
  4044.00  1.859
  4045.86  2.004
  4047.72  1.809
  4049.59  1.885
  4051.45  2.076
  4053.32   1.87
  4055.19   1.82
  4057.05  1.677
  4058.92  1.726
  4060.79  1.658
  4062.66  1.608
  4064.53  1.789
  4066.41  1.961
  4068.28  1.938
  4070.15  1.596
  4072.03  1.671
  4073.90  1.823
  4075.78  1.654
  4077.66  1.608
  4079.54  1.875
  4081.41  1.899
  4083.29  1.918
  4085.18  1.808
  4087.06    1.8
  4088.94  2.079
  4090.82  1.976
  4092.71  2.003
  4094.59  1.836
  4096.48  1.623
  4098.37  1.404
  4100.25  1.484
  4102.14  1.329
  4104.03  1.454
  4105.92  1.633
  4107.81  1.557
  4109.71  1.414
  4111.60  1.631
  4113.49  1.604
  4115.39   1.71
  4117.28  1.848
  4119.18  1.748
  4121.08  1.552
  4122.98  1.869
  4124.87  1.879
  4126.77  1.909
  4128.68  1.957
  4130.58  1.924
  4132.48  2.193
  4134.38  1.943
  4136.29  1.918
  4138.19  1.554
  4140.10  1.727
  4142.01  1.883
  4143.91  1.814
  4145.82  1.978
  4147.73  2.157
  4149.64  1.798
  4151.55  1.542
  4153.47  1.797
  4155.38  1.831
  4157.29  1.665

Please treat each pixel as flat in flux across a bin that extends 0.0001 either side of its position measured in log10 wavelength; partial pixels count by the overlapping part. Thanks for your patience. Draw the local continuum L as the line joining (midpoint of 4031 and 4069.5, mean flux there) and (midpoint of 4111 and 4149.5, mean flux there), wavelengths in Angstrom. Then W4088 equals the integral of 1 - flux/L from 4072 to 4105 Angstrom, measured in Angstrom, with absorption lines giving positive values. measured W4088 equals 2.1 Angstrom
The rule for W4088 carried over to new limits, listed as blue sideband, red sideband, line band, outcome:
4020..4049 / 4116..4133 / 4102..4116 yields 2.4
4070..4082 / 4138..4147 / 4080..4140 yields 0.7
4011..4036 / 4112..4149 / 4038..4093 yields 0.5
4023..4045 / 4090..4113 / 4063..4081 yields -0.2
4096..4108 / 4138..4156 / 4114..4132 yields -2.0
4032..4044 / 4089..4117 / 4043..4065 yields 0.8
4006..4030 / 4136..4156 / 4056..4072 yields 0.9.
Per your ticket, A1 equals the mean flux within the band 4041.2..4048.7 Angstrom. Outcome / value 1.91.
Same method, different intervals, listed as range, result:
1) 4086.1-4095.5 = 1.94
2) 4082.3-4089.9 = 1.9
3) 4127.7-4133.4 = 2.02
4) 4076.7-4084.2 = 1.83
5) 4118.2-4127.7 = 1.79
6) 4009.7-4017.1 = 1.86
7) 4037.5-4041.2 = 2.01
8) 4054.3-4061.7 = 1.72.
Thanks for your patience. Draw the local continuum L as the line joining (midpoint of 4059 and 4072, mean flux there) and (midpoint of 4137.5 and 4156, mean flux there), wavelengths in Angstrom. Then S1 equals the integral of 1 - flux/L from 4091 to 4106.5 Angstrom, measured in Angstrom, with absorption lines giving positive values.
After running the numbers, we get 1.4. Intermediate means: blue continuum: 1.75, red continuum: 1.81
